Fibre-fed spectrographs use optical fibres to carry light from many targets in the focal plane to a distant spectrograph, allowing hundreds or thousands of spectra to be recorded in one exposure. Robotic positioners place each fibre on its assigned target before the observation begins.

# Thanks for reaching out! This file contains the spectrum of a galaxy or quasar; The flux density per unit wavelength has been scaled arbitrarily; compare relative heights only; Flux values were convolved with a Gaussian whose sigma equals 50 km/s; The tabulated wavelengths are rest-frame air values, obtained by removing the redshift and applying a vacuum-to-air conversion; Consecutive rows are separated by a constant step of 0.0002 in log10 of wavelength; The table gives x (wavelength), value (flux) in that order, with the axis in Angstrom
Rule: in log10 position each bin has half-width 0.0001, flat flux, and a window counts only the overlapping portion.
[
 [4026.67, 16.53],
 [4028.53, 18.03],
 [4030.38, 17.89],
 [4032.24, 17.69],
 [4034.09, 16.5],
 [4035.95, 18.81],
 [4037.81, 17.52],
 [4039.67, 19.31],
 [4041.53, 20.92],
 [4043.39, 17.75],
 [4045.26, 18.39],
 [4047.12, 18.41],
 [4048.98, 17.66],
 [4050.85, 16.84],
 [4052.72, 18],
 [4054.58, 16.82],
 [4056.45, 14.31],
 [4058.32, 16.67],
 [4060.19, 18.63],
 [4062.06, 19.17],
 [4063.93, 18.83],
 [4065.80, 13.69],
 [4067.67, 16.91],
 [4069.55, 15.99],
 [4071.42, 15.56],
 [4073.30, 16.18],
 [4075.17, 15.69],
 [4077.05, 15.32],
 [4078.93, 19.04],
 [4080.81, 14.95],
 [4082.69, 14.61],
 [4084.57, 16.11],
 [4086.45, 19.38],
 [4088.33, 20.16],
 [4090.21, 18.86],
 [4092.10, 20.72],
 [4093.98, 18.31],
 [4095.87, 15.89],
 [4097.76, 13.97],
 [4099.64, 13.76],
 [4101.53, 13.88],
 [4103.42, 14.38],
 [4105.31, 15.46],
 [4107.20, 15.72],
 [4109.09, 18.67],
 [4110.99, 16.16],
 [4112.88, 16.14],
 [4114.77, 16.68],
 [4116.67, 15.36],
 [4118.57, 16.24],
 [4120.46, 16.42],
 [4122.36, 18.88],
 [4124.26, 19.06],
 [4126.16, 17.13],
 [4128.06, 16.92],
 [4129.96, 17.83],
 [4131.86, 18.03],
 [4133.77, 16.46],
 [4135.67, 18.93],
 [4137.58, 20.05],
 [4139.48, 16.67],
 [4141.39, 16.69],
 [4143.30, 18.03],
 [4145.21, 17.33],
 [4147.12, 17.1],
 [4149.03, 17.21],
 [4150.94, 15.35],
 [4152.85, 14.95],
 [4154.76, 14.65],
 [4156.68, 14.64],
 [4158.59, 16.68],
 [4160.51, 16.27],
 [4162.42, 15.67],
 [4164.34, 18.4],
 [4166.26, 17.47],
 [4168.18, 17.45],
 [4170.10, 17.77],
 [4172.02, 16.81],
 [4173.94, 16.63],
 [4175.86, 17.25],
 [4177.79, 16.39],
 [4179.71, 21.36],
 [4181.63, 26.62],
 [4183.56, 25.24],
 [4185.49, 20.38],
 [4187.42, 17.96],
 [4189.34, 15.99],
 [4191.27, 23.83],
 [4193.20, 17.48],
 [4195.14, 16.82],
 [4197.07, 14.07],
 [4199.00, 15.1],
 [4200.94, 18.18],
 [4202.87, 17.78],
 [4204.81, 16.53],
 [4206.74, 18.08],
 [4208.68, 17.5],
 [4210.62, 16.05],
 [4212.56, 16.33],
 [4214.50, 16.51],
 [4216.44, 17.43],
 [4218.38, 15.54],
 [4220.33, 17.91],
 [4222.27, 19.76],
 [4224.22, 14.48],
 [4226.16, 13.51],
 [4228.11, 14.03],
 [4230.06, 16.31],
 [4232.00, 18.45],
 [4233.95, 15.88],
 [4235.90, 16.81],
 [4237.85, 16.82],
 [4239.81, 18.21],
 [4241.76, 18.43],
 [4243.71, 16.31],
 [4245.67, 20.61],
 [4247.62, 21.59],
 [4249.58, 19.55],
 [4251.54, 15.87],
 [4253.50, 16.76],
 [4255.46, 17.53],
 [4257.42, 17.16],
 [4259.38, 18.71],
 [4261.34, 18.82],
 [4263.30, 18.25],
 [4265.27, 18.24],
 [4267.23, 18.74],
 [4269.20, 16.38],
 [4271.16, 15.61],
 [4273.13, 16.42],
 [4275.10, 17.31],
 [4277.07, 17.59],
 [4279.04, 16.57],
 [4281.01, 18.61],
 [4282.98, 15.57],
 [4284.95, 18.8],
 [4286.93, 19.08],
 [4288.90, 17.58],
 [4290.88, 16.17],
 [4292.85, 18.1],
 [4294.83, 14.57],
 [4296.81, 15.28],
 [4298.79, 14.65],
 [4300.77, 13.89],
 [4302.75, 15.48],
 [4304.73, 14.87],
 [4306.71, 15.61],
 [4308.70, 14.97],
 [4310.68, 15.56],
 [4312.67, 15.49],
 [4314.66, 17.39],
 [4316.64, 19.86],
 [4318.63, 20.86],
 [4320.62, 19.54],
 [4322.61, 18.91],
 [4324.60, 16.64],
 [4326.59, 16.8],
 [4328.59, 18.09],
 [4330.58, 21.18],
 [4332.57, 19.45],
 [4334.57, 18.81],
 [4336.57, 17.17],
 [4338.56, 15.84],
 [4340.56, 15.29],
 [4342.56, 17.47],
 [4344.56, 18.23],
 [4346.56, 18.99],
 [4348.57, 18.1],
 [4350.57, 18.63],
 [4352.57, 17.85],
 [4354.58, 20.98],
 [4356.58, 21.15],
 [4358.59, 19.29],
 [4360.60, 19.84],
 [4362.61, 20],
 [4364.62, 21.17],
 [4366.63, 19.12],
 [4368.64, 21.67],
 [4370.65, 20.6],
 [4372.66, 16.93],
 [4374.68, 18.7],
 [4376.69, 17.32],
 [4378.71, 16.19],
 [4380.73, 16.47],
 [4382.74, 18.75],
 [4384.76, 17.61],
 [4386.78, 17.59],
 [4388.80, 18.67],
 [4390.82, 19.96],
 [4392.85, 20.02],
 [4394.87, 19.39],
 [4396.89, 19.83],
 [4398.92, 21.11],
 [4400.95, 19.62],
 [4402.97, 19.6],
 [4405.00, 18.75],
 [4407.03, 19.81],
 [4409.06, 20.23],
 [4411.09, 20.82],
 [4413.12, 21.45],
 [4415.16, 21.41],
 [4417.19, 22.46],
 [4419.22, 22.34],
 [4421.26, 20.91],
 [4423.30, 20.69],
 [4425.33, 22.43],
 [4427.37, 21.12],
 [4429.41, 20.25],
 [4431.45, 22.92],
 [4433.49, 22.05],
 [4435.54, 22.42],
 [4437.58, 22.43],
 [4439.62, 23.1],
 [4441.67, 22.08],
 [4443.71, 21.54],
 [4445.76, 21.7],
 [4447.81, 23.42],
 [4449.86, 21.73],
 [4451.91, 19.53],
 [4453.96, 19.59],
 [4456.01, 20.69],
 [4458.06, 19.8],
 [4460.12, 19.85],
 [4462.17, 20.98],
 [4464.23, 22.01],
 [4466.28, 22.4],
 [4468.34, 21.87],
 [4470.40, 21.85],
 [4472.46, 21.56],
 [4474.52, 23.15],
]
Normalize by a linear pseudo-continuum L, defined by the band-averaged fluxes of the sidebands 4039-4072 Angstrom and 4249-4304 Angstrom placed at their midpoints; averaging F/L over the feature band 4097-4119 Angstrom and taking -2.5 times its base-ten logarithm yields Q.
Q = 0.12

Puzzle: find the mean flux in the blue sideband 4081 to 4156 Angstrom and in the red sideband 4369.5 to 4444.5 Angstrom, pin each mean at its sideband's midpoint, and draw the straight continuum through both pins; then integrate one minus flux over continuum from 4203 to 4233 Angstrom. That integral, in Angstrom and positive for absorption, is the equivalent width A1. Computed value 2.4 Angstrom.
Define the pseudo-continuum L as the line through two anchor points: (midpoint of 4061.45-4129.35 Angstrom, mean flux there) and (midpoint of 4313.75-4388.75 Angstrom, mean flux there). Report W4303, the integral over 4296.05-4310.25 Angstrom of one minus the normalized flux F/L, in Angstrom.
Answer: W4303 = 2.54 Angstrom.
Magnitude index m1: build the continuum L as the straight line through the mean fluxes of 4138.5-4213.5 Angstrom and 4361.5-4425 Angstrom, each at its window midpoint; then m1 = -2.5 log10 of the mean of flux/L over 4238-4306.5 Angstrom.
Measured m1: 0.08 mag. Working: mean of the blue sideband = 17.6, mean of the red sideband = 19.7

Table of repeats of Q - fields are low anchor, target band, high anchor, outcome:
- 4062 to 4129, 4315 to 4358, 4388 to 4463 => 0.070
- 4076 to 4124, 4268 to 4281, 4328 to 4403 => 0.079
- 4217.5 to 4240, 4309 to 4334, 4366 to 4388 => -0.040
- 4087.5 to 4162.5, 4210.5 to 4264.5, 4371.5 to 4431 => 0.042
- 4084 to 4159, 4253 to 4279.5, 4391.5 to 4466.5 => 0.083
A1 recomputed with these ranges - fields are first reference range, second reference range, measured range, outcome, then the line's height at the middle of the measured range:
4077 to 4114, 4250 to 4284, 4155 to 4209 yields -3.17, 17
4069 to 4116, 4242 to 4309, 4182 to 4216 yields -2.36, 16.8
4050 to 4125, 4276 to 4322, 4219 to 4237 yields 0.46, 16.8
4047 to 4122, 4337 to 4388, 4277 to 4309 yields 3.10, 18.1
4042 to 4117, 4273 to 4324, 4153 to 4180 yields 0.03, 16.8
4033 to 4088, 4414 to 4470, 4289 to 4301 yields 2.52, 19.9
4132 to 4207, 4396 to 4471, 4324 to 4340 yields 1.53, 19.9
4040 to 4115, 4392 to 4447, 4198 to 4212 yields 1.11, 18.5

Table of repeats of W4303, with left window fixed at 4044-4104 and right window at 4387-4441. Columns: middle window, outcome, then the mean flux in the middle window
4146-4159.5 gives 1.47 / 15.8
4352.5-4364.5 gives 0.06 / 20.1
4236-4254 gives 0.61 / 18.2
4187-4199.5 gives 0.58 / 17.4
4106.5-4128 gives 0.44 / 17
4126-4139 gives -0.30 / 17.9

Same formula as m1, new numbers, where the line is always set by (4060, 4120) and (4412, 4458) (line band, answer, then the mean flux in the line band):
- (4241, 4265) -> 0.038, 18.3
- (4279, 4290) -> 0.094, 17.8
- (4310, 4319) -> 0.124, 17.7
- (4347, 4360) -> 0.059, 19.3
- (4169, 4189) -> -0.097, 19.5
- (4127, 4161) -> 0.029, 16.9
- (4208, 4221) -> 0.104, 16.7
